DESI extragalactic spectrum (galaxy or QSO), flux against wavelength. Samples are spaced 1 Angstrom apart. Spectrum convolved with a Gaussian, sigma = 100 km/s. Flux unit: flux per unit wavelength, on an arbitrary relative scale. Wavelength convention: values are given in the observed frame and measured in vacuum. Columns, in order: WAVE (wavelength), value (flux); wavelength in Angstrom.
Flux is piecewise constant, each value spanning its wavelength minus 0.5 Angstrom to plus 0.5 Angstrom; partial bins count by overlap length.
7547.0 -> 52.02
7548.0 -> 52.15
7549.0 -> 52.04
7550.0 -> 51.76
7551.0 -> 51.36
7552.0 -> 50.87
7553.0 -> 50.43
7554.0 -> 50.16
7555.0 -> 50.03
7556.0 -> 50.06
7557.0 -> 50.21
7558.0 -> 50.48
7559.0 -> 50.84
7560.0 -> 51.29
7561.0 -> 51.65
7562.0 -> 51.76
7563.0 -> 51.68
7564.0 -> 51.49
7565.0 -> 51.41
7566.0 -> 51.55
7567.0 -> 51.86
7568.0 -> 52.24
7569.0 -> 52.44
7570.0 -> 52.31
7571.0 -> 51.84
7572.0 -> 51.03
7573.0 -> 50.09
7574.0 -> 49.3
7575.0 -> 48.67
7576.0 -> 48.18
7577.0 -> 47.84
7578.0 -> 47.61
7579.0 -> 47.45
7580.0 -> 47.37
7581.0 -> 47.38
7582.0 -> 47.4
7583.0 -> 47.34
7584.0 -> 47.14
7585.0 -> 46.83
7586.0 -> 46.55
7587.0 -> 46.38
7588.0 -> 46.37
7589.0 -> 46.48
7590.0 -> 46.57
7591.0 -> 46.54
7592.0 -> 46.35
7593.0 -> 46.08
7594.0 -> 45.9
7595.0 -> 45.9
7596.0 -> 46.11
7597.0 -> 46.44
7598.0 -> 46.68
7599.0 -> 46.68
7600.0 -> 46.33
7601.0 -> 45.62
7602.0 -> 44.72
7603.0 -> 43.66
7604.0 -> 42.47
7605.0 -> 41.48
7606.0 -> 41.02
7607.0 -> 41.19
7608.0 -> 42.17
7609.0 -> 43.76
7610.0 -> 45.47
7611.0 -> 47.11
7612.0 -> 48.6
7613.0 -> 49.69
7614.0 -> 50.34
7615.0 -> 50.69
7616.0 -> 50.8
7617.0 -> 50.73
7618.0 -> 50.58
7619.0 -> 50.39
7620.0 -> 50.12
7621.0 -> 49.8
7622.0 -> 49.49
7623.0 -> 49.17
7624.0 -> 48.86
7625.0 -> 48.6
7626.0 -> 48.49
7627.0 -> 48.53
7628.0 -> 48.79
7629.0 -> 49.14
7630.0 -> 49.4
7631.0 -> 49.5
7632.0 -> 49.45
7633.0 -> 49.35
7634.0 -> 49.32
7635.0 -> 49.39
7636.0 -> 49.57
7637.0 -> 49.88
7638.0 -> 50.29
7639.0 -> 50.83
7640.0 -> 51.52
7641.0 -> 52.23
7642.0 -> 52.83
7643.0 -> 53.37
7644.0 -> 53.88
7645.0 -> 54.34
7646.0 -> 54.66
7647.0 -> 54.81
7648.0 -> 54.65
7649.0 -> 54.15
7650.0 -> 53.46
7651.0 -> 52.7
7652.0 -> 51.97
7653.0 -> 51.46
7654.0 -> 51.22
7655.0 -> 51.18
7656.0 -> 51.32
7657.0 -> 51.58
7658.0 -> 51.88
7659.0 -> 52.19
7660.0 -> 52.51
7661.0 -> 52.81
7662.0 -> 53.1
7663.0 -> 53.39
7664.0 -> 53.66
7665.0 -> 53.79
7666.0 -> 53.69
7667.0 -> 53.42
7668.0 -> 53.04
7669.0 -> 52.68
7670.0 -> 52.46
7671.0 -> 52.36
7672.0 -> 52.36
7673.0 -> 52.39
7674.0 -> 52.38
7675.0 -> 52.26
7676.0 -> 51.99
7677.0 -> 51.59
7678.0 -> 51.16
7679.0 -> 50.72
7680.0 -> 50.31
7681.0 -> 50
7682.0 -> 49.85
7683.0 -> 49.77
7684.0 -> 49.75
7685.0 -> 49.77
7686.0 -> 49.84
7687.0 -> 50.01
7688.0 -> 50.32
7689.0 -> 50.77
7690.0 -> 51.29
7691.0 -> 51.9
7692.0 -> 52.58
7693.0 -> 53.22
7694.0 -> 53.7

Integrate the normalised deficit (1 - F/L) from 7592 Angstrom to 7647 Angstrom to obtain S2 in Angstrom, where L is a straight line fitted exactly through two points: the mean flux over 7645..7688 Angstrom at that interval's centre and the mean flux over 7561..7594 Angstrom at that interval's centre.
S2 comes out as 2.2 Angstrom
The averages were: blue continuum 48.9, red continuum 52.1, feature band 48.4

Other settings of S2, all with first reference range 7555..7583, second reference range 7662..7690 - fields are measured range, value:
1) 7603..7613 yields 1.3 Angstrom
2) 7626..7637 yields 0.4 Angstrom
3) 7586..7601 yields 1.2 Angstrom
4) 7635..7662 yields -0.6 Angstrom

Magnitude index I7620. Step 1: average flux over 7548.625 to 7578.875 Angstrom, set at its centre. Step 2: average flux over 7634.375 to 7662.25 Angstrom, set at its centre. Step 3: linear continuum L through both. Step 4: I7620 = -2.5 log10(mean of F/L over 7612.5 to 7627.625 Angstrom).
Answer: 0.043 mag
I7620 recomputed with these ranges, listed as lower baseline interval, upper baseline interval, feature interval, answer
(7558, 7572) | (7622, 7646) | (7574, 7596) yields 0.09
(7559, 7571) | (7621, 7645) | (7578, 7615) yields 0.11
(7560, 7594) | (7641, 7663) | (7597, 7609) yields 0.15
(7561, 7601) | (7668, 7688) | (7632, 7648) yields -0.04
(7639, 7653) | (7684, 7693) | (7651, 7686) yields 0.00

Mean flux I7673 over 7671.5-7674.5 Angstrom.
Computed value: 52.4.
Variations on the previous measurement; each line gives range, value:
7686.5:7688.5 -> 50.2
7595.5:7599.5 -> 46.5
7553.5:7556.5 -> 50.1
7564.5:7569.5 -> 51.9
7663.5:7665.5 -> 53.7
